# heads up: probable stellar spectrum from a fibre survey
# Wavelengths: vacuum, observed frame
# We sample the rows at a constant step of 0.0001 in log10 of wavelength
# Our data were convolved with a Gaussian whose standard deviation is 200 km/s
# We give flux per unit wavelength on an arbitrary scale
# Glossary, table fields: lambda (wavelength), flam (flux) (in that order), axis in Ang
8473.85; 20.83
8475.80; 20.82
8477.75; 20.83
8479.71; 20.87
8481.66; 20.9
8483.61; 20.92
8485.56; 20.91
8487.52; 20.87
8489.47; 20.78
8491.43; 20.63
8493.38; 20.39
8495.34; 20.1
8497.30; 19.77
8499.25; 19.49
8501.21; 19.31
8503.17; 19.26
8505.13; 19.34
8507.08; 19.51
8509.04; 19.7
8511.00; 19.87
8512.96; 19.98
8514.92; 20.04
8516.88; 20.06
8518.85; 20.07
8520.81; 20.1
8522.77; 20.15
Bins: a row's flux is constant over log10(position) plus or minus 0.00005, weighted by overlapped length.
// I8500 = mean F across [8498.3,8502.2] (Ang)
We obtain 19.4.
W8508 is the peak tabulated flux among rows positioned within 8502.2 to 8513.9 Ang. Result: 19.98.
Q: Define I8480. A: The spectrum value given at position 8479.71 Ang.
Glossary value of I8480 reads 20.87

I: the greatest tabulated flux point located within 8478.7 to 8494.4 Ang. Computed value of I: 20.92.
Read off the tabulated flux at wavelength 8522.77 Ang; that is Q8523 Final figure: 20.15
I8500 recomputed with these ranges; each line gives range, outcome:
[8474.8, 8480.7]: 20.8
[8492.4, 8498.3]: 20.1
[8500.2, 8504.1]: 19.3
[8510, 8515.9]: 20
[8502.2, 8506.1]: 19.3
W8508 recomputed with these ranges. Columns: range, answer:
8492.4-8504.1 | 20.39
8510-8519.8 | 20.07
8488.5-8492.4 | 20.78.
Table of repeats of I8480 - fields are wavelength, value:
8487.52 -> 20.87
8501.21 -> 19.31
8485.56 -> 20.91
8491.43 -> 20.63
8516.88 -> 20.06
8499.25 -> 19.49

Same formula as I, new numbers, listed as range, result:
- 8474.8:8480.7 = 20.87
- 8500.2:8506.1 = 19.34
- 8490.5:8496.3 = 20.63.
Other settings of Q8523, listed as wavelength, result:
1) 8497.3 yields 19.77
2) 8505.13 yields 19.34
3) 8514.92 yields 20.04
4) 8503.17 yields 19.26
